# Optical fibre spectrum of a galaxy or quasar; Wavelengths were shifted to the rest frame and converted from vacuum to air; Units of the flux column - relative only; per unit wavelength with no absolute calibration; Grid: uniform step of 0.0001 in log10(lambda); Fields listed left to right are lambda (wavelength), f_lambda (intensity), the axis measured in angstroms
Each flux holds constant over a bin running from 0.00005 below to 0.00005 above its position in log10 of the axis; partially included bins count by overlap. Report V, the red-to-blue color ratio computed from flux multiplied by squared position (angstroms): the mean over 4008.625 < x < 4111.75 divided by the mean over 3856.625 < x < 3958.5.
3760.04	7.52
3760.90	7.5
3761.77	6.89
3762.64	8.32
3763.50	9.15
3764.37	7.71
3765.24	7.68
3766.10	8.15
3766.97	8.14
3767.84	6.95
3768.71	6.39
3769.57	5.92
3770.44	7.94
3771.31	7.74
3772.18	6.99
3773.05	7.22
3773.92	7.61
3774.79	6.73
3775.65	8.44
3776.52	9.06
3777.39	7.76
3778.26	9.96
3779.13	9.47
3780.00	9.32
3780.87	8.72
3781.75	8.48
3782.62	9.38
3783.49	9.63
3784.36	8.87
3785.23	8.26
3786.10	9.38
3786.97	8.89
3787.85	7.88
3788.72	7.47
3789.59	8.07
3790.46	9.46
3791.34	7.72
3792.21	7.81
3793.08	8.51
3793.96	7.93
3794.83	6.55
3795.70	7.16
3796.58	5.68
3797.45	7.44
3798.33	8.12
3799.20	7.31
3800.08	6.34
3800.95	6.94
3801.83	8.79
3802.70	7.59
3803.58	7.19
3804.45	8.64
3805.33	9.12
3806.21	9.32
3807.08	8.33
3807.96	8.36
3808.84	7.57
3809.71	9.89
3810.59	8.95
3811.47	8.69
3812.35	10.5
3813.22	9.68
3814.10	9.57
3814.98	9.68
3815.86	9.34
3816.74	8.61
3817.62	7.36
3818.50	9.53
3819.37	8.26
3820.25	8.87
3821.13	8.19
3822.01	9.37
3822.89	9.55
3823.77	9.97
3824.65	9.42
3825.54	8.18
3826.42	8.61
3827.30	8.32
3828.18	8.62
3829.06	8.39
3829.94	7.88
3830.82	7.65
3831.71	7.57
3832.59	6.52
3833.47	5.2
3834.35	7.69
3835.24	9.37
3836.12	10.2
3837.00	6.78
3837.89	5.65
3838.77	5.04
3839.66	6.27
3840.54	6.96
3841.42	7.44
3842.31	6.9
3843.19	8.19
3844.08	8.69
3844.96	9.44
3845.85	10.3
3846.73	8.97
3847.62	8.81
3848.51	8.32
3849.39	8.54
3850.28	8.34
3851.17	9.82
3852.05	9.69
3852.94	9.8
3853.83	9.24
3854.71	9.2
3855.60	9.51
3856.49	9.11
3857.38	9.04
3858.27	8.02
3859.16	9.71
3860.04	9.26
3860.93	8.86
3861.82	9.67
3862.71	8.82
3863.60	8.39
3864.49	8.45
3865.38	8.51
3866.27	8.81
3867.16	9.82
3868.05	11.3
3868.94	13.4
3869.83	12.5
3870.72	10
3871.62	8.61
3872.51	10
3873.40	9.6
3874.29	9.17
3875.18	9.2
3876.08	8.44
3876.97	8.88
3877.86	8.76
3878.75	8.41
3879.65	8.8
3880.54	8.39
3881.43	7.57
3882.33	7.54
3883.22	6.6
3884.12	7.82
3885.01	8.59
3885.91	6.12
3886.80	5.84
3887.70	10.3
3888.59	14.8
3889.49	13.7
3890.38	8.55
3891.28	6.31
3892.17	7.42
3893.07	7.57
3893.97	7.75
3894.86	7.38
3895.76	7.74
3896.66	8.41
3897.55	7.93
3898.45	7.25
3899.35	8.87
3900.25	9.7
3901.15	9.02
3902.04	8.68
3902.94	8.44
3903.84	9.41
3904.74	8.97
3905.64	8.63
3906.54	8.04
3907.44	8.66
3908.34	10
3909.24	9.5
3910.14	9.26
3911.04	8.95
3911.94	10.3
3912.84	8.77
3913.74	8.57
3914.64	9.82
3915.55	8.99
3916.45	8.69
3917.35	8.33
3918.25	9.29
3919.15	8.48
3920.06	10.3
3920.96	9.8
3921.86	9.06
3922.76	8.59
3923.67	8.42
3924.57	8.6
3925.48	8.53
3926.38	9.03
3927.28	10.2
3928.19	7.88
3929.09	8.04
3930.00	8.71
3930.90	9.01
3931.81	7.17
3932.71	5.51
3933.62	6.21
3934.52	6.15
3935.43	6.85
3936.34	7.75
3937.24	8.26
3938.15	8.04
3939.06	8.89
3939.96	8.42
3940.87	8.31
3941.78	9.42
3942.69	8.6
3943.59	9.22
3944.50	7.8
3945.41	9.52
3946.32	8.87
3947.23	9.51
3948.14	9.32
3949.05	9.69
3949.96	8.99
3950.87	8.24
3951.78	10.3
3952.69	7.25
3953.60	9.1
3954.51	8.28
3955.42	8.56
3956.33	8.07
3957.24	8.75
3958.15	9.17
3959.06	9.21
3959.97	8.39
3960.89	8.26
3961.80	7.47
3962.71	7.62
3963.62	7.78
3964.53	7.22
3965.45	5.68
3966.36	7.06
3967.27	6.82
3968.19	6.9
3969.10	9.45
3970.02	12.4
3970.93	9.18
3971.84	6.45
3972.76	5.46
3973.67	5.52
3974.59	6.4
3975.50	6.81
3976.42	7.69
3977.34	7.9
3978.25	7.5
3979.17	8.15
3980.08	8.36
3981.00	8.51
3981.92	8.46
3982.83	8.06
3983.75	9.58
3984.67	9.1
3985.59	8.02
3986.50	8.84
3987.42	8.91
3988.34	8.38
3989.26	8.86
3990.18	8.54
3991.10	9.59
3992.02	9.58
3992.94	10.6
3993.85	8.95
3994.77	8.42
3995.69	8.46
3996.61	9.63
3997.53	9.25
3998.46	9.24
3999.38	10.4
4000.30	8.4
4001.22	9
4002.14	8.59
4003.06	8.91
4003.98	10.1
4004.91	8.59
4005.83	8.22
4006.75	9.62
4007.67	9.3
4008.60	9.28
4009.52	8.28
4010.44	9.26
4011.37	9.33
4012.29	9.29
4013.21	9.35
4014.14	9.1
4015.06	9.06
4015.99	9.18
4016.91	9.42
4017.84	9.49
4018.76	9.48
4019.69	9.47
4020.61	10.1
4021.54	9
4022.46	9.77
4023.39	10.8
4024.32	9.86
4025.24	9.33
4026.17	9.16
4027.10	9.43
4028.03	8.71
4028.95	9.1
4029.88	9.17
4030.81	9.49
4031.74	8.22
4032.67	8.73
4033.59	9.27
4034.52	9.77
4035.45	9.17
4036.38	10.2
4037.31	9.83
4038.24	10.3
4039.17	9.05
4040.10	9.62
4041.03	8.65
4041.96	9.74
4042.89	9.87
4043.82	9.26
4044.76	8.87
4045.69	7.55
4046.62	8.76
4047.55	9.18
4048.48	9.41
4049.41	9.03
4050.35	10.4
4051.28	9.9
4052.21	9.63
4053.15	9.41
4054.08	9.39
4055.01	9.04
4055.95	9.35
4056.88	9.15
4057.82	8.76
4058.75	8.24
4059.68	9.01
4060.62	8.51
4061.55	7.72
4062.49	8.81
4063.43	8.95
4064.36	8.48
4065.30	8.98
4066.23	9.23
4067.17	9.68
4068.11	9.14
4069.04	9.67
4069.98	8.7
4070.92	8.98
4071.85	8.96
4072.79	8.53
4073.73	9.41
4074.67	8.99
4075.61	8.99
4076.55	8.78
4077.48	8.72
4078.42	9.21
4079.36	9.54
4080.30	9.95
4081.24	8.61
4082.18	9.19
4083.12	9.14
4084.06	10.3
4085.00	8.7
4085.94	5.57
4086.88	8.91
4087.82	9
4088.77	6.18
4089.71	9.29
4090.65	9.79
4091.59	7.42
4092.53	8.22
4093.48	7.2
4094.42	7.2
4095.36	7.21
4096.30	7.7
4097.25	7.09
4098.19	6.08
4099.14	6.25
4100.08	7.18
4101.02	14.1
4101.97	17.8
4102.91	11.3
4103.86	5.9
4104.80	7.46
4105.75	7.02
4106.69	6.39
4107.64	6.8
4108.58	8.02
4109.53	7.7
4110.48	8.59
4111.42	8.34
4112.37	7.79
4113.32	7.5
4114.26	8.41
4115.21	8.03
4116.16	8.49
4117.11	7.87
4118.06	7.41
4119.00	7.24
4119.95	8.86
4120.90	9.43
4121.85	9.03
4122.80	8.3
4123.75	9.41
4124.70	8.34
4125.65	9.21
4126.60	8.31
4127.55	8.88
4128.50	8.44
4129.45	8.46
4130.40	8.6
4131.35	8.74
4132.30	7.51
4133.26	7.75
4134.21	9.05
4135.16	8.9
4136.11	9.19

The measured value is 1.10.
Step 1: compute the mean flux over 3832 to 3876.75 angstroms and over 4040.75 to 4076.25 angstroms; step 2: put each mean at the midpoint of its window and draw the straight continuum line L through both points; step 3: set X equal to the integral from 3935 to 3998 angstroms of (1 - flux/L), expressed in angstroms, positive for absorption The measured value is 3.89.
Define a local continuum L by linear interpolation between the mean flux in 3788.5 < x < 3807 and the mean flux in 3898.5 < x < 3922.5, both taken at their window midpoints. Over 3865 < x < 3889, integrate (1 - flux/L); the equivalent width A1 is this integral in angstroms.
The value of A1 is -1.36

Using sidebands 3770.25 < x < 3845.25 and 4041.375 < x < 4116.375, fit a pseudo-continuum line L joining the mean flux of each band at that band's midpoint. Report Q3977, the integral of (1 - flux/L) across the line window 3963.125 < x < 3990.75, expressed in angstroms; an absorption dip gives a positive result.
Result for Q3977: 1.9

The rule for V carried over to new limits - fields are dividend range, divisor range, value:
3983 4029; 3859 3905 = 1.10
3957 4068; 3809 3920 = 1.09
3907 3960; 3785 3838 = 1.12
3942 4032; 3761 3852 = 1.17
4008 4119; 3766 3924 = 1.16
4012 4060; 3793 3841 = 1.28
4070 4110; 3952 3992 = 1.12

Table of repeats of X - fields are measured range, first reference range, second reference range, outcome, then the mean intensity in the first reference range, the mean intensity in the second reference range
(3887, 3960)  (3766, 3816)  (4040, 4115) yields -2.2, 8.22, 8.74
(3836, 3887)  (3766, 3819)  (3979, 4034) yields -1.0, 8.24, 9.12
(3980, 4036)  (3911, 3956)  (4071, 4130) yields -3.9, 8.61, 8.49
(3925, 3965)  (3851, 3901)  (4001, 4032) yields 3.3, 8.98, 9.26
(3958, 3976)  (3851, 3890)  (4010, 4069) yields 3.2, 9.27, 9.25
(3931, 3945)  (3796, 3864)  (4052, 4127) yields 1.1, 8.43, 8.61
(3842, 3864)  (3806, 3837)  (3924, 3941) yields -1.4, 8.63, 7.97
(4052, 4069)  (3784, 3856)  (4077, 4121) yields -1.2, 8.32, 8.38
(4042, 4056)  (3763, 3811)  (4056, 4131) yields -1.3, 8.08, 8.57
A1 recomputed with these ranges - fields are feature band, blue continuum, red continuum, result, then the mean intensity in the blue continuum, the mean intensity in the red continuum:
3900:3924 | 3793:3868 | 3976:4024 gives -0.9 angstroms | 8.43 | 9.03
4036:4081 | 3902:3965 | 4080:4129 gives -3.8 angstroms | 8.6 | 8.39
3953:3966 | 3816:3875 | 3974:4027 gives 1.2 angstroms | 8.74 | 8.96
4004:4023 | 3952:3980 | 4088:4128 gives -3.0 angstroms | 7.85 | 8.31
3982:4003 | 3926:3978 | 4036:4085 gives -1.2 angstroms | 8.11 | 9.16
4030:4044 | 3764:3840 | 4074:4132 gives -1.7 angstroms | 8.16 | 8.47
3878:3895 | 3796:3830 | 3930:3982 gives -0.3 angstroms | 8.52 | 8.07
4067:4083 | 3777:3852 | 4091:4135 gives -1.5 angstroms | 8.33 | 8.31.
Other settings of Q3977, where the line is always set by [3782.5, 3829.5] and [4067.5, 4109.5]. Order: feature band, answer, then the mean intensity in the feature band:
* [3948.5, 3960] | -0.34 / 8.79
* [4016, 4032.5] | -1.59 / 9.39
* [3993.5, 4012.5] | -1.14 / 9.07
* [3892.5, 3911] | -0.12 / 8.56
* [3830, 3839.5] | 1.47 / 7.16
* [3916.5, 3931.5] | -0.62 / 8.87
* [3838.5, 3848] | 0.59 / 7.96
